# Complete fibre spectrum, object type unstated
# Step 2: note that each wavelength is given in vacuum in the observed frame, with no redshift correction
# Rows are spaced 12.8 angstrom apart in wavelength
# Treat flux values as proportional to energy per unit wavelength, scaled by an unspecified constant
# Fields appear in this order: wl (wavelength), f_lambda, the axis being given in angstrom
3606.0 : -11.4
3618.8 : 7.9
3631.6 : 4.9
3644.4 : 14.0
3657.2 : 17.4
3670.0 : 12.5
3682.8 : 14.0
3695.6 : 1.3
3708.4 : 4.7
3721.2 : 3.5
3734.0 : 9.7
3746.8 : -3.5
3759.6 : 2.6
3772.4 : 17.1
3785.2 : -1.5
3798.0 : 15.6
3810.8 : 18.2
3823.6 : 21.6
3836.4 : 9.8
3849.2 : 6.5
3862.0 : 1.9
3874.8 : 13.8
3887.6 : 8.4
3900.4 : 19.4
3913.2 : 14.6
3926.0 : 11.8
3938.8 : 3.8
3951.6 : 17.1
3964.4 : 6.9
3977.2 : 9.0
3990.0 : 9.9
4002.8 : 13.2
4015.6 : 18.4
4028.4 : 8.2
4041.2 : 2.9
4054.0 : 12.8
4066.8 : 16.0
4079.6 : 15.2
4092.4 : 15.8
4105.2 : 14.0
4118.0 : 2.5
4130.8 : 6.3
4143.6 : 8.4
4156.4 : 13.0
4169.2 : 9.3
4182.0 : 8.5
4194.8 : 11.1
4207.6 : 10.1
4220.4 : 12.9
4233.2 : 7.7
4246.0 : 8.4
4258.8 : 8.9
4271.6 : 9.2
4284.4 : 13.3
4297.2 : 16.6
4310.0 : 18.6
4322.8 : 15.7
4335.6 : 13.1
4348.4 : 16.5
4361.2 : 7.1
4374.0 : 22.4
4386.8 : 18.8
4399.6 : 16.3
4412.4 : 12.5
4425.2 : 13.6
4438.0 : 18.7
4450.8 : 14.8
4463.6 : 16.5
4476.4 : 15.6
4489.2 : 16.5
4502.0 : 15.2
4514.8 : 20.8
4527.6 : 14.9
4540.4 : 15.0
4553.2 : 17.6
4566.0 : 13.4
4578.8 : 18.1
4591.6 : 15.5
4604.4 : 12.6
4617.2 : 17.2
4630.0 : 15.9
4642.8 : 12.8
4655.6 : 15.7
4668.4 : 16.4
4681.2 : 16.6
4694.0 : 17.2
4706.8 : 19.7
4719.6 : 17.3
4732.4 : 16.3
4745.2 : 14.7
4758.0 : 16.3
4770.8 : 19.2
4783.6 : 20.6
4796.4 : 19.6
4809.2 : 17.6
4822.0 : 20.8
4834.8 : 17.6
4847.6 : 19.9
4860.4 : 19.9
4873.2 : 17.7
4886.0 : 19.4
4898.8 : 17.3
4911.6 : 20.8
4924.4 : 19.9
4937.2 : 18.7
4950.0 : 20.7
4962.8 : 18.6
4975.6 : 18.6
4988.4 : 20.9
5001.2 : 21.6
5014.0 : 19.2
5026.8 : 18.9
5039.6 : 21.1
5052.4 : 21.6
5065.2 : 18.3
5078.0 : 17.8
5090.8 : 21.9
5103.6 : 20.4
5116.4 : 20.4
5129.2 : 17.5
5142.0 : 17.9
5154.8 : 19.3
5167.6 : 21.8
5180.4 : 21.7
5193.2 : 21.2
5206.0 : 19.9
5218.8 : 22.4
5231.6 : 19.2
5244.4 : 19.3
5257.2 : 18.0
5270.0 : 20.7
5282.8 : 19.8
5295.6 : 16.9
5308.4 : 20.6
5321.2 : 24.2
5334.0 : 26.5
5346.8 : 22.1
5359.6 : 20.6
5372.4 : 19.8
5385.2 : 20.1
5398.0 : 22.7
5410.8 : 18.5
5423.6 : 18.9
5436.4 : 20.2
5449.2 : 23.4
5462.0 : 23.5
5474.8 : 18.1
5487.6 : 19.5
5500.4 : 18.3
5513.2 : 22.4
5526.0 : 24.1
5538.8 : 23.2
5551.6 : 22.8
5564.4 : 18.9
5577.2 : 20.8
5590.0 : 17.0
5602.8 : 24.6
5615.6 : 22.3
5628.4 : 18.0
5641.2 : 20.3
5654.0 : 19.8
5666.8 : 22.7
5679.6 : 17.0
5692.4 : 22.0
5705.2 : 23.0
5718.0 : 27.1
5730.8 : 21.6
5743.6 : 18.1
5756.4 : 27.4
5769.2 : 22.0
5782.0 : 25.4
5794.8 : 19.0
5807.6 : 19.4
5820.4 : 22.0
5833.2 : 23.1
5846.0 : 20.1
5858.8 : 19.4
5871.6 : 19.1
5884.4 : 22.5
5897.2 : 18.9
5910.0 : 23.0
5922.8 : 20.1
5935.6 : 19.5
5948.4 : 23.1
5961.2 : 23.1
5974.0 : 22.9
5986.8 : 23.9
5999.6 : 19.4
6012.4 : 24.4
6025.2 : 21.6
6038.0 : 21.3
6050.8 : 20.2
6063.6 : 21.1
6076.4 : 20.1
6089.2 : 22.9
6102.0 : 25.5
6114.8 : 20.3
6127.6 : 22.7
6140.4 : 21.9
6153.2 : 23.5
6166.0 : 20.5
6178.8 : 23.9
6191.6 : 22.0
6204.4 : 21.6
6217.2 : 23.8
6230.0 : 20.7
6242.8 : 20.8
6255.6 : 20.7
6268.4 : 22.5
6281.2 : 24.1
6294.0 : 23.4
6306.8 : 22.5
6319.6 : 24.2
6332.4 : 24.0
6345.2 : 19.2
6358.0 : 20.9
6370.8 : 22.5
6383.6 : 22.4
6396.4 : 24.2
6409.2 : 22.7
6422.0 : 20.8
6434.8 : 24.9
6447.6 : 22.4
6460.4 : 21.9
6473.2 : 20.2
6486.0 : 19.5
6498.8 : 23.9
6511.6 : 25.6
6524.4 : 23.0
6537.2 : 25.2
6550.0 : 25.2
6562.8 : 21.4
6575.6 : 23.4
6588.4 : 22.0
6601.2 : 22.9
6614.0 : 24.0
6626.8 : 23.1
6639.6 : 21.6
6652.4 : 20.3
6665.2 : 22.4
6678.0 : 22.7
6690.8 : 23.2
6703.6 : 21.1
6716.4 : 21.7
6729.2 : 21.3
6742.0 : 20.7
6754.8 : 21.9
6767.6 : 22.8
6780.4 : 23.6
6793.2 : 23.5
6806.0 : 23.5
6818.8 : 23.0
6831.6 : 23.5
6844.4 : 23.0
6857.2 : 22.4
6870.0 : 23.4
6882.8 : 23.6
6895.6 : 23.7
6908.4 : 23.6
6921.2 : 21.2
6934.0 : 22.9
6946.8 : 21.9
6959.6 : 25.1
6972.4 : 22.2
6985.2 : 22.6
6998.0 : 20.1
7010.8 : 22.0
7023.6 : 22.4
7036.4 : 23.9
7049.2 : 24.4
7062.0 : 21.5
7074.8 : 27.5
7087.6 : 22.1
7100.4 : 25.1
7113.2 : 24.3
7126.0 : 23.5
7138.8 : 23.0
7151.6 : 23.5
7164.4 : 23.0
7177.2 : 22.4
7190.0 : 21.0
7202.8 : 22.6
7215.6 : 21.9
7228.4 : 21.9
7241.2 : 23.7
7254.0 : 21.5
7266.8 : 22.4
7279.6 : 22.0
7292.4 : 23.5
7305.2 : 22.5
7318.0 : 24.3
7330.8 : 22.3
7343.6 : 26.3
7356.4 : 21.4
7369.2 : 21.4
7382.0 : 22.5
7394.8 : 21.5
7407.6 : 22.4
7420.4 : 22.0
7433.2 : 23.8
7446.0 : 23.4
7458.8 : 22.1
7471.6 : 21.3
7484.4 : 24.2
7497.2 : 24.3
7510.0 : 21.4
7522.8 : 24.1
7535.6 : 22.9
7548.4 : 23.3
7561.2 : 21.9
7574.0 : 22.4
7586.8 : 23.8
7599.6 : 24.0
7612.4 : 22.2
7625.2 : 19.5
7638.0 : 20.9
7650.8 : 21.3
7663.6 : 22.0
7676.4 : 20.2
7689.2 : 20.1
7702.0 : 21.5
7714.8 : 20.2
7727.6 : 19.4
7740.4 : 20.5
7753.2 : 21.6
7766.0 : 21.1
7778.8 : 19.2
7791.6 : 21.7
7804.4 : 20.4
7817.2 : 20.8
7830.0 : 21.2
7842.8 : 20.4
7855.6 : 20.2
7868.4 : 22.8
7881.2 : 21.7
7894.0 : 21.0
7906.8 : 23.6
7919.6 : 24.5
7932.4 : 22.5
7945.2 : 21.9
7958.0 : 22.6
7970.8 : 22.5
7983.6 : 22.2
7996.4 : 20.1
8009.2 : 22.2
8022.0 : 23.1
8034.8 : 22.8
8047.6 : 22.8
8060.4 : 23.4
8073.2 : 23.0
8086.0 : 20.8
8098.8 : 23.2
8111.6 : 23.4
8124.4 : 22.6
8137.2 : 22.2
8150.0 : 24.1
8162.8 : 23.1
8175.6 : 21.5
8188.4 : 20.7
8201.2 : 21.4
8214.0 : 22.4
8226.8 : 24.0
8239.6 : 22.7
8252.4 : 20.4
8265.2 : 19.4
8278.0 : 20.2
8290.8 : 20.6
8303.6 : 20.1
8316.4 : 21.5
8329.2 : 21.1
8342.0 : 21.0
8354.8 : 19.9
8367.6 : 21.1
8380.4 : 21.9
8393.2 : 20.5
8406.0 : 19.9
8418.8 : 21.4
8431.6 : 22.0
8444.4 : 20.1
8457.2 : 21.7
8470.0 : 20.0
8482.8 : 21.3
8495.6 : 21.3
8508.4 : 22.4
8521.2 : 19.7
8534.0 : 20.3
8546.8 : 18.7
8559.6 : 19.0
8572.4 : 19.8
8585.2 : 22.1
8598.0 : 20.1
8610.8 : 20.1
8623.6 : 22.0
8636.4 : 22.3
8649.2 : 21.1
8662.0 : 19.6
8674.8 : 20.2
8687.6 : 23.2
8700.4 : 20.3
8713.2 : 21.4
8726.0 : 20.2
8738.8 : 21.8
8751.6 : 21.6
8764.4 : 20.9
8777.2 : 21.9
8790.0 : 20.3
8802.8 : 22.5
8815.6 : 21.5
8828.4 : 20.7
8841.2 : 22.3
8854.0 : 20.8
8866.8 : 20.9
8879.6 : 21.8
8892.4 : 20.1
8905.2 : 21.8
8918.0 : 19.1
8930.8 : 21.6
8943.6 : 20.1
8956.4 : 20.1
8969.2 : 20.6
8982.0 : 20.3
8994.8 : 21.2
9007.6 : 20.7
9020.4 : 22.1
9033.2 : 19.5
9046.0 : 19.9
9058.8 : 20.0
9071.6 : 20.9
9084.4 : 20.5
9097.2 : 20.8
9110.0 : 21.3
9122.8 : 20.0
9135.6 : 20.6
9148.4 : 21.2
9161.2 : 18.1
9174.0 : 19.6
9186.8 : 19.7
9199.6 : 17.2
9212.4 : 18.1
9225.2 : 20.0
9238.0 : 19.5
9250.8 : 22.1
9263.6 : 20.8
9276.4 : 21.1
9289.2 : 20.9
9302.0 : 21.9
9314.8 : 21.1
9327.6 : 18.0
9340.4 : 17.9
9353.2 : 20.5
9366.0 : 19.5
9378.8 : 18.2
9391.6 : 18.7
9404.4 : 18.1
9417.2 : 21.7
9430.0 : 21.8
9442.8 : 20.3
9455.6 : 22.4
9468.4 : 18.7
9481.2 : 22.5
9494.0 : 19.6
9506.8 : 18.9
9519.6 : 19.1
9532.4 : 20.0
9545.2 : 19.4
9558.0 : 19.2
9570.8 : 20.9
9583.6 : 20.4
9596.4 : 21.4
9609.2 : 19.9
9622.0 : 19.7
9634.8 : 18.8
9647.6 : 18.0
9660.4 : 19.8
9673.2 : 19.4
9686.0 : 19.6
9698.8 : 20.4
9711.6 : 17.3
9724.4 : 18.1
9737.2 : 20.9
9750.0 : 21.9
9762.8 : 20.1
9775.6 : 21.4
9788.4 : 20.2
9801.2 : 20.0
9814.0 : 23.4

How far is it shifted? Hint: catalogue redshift 0.077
